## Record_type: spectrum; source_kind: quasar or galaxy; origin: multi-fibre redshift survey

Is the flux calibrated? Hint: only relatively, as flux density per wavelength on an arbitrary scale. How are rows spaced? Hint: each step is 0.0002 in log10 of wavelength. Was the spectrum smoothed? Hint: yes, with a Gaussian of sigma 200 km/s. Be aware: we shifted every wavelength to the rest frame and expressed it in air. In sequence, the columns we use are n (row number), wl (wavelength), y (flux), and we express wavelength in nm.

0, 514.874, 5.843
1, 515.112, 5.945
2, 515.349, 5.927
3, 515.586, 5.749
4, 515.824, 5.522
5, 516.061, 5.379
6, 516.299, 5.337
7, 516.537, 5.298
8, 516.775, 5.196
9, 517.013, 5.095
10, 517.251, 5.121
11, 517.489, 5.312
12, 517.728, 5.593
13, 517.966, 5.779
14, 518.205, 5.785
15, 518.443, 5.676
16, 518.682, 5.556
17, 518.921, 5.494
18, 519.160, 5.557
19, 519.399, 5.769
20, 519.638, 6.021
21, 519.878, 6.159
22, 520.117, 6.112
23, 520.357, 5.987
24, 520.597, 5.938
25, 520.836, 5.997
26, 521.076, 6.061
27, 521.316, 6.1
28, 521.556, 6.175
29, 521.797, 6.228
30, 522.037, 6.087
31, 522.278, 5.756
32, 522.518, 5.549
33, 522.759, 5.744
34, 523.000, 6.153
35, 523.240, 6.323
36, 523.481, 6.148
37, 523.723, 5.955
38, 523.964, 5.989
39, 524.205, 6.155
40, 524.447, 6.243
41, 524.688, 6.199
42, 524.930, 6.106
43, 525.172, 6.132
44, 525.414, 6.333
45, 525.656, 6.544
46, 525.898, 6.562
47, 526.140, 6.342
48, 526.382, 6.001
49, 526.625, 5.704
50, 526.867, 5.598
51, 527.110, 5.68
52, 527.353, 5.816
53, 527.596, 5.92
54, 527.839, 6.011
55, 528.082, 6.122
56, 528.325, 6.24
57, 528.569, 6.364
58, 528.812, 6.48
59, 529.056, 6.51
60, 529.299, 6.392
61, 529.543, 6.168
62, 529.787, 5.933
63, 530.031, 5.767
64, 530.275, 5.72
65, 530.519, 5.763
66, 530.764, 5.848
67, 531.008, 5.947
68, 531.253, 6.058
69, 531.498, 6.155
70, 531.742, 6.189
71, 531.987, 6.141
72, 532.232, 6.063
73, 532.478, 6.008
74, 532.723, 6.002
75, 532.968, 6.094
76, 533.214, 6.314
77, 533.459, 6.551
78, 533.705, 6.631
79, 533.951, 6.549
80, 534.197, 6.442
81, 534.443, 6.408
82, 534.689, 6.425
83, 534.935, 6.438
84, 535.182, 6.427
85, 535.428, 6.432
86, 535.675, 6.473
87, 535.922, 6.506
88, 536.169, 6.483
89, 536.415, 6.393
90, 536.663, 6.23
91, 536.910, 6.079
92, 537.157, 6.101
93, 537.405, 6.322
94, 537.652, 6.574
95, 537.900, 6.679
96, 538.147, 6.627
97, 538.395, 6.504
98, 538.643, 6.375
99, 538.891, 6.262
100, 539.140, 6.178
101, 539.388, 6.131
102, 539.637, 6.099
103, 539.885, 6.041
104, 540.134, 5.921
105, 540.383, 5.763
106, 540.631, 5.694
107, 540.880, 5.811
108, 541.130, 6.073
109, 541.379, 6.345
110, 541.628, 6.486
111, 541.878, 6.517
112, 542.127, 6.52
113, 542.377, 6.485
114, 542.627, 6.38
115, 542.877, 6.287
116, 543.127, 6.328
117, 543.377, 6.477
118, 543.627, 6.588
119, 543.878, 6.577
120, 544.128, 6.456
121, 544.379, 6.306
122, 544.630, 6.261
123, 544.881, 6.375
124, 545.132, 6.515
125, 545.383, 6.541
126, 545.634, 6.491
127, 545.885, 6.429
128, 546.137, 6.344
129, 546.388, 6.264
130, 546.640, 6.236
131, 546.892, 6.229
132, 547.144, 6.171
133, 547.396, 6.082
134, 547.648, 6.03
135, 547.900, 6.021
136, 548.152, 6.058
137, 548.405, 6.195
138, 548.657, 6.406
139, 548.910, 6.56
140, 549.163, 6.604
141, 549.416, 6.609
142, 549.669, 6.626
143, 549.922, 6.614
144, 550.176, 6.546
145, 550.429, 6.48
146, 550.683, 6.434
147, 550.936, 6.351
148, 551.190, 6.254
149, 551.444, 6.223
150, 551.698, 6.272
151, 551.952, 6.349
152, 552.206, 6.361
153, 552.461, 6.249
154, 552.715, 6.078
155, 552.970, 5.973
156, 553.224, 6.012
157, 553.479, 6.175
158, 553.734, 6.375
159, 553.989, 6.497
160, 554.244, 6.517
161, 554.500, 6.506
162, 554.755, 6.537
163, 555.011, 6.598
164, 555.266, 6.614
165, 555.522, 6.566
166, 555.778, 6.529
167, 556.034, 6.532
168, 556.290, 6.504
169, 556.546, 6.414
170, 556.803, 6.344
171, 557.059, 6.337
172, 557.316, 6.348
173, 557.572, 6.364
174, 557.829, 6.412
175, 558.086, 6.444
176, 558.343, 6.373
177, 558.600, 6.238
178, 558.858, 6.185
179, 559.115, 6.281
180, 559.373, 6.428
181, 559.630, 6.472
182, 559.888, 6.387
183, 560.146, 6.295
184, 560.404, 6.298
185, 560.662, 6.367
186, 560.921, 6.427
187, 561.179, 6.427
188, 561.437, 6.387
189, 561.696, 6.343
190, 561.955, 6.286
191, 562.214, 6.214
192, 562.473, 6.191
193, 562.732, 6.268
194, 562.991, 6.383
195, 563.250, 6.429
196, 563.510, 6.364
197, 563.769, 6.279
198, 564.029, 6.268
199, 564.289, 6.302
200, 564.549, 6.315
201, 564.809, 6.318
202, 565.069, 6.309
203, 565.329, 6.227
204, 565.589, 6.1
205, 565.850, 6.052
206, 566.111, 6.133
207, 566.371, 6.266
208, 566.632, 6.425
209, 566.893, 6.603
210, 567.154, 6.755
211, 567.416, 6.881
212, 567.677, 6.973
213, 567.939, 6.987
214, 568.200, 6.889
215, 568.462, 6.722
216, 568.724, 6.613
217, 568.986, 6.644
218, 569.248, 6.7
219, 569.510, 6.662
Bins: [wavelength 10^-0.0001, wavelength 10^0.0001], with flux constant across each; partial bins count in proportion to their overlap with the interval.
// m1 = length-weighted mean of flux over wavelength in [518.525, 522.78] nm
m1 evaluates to 5.91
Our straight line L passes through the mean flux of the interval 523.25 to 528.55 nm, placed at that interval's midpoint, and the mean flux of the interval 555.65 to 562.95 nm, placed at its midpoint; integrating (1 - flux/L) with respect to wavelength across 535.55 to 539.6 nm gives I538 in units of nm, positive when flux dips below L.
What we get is -0.12 nm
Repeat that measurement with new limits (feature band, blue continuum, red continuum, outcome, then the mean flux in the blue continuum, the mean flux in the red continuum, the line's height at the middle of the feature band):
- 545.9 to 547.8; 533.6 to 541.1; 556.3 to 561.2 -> 0.04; 6.3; 6.36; 6.32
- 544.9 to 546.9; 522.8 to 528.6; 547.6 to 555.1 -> -0.03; 6.1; 6.35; 6.3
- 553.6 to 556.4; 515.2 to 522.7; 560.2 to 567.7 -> -0.13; 5.72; 6.36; 6.23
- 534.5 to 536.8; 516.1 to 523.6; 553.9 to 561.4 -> -0.14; 5.77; 6.42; 6.04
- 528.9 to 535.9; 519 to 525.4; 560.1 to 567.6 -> -0.13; 6.03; 6.35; 6.1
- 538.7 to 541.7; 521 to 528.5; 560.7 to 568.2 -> 0.06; 6.07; 6.4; 6.19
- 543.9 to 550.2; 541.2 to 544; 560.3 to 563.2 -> 0.06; 6.45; 6.33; 6.42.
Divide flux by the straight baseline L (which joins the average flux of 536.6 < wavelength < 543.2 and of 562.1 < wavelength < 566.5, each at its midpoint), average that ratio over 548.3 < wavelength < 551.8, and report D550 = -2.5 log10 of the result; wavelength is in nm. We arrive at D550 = -0.03 mag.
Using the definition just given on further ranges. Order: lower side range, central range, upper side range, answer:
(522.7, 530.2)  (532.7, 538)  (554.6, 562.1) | -0.03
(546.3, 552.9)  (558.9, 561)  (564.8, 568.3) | 0.01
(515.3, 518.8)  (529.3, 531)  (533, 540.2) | 0.03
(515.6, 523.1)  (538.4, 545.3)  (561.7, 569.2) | -0.04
